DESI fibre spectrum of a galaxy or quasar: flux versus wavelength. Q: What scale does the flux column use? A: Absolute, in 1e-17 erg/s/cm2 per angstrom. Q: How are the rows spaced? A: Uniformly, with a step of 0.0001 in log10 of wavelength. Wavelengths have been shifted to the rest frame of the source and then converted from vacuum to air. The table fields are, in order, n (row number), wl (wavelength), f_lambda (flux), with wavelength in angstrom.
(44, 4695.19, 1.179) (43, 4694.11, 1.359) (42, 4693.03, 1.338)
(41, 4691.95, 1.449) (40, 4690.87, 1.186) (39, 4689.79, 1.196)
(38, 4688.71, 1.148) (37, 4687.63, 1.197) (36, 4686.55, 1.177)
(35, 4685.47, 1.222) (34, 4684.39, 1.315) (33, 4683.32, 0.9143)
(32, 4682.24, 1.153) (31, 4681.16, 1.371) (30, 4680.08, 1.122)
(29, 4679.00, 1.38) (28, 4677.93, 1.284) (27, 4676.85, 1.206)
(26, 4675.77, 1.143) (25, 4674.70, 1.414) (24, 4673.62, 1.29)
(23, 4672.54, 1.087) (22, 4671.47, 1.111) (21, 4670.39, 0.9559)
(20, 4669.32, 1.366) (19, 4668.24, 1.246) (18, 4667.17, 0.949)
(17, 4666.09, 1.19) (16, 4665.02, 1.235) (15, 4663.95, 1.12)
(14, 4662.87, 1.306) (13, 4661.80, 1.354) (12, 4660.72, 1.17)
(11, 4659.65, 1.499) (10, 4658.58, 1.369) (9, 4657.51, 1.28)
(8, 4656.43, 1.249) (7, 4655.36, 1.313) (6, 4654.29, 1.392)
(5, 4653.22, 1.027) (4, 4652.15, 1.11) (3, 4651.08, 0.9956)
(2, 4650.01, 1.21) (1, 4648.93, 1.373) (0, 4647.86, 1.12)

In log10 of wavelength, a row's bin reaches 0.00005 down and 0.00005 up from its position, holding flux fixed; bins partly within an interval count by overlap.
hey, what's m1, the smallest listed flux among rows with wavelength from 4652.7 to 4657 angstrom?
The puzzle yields 1.027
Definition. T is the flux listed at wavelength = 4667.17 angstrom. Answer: 0.949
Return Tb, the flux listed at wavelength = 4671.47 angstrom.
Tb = 1.111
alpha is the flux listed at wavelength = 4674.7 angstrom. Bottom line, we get 1.414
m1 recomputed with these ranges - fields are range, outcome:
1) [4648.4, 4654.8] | 0.9956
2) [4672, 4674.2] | 1.087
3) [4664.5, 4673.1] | 0.949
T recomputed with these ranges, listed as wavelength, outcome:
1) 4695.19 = 1.179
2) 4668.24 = 1.246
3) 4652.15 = 1.11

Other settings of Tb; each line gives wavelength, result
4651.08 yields 0.9956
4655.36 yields 1.313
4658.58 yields 1.369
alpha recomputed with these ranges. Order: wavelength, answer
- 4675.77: 1.143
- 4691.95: 1.449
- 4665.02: 1.235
